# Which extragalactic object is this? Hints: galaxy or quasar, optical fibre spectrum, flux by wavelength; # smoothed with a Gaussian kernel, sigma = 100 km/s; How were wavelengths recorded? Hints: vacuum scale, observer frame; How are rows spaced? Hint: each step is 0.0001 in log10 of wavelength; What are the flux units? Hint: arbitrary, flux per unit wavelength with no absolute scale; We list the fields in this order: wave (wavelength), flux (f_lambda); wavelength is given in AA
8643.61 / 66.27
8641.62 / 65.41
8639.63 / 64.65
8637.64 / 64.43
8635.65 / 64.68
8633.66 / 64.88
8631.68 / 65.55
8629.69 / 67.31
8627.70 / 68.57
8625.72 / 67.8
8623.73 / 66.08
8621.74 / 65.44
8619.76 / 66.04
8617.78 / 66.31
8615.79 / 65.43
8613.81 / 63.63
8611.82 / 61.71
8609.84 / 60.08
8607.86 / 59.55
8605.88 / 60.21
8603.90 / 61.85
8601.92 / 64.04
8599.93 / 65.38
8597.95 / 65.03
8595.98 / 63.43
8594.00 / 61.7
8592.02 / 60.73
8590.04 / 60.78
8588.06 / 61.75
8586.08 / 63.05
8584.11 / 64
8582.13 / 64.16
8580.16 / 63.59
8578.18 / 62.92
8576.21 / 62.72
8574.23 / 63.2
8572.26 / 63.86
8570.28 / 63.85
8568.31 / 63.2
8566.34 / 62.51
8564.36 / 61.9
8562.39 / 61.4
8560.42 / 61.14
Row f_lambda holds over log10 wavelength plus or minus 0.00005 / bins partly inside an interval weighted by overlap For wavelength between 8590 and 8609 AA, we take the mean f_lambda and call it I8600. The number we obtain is 62.3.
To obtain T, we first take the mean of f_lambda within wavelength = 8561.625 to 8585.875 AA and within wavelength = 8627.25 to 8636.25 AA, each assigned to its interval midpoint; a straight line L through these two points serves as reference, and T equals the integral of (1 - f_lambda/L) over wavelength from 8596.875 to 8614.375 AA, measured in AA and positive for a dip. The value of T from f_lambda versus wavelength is 0.7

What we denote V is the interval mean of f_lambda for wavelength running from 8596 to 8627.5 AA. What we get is 64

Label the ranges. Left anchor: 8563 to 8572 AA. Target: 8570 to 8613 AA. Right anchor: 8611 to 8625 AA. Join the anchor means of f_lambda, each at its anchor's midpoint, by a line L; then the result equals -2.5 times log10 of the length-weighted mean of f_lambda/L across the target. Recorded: 0.02 mag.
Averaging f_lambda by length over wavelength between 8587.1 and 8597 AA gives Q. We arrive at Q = 61.7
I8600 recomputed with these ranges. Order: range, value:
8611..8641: 65.5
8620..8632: 66.8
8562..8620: 62.9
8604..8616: 61.6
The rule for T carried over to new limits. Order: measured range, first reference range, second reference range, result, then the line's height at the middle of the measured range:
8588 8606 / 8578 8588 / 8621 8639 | 0.4 AA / 64.2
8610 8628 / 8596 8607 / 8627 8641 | -0.2 AA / 64.6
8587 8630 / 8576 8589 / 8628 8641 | 0.4 AA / 64.3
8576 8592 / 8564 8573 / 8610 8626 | 0.2 AA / 63.6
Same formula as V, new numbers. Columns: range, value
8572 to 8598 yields 62.8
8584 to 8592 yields 62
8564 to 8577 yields 63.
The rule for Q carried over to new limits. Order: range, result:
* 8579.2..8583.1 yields 64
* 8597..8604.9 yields 64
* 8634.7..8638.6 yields 64.5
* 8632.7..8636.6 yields 64.8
